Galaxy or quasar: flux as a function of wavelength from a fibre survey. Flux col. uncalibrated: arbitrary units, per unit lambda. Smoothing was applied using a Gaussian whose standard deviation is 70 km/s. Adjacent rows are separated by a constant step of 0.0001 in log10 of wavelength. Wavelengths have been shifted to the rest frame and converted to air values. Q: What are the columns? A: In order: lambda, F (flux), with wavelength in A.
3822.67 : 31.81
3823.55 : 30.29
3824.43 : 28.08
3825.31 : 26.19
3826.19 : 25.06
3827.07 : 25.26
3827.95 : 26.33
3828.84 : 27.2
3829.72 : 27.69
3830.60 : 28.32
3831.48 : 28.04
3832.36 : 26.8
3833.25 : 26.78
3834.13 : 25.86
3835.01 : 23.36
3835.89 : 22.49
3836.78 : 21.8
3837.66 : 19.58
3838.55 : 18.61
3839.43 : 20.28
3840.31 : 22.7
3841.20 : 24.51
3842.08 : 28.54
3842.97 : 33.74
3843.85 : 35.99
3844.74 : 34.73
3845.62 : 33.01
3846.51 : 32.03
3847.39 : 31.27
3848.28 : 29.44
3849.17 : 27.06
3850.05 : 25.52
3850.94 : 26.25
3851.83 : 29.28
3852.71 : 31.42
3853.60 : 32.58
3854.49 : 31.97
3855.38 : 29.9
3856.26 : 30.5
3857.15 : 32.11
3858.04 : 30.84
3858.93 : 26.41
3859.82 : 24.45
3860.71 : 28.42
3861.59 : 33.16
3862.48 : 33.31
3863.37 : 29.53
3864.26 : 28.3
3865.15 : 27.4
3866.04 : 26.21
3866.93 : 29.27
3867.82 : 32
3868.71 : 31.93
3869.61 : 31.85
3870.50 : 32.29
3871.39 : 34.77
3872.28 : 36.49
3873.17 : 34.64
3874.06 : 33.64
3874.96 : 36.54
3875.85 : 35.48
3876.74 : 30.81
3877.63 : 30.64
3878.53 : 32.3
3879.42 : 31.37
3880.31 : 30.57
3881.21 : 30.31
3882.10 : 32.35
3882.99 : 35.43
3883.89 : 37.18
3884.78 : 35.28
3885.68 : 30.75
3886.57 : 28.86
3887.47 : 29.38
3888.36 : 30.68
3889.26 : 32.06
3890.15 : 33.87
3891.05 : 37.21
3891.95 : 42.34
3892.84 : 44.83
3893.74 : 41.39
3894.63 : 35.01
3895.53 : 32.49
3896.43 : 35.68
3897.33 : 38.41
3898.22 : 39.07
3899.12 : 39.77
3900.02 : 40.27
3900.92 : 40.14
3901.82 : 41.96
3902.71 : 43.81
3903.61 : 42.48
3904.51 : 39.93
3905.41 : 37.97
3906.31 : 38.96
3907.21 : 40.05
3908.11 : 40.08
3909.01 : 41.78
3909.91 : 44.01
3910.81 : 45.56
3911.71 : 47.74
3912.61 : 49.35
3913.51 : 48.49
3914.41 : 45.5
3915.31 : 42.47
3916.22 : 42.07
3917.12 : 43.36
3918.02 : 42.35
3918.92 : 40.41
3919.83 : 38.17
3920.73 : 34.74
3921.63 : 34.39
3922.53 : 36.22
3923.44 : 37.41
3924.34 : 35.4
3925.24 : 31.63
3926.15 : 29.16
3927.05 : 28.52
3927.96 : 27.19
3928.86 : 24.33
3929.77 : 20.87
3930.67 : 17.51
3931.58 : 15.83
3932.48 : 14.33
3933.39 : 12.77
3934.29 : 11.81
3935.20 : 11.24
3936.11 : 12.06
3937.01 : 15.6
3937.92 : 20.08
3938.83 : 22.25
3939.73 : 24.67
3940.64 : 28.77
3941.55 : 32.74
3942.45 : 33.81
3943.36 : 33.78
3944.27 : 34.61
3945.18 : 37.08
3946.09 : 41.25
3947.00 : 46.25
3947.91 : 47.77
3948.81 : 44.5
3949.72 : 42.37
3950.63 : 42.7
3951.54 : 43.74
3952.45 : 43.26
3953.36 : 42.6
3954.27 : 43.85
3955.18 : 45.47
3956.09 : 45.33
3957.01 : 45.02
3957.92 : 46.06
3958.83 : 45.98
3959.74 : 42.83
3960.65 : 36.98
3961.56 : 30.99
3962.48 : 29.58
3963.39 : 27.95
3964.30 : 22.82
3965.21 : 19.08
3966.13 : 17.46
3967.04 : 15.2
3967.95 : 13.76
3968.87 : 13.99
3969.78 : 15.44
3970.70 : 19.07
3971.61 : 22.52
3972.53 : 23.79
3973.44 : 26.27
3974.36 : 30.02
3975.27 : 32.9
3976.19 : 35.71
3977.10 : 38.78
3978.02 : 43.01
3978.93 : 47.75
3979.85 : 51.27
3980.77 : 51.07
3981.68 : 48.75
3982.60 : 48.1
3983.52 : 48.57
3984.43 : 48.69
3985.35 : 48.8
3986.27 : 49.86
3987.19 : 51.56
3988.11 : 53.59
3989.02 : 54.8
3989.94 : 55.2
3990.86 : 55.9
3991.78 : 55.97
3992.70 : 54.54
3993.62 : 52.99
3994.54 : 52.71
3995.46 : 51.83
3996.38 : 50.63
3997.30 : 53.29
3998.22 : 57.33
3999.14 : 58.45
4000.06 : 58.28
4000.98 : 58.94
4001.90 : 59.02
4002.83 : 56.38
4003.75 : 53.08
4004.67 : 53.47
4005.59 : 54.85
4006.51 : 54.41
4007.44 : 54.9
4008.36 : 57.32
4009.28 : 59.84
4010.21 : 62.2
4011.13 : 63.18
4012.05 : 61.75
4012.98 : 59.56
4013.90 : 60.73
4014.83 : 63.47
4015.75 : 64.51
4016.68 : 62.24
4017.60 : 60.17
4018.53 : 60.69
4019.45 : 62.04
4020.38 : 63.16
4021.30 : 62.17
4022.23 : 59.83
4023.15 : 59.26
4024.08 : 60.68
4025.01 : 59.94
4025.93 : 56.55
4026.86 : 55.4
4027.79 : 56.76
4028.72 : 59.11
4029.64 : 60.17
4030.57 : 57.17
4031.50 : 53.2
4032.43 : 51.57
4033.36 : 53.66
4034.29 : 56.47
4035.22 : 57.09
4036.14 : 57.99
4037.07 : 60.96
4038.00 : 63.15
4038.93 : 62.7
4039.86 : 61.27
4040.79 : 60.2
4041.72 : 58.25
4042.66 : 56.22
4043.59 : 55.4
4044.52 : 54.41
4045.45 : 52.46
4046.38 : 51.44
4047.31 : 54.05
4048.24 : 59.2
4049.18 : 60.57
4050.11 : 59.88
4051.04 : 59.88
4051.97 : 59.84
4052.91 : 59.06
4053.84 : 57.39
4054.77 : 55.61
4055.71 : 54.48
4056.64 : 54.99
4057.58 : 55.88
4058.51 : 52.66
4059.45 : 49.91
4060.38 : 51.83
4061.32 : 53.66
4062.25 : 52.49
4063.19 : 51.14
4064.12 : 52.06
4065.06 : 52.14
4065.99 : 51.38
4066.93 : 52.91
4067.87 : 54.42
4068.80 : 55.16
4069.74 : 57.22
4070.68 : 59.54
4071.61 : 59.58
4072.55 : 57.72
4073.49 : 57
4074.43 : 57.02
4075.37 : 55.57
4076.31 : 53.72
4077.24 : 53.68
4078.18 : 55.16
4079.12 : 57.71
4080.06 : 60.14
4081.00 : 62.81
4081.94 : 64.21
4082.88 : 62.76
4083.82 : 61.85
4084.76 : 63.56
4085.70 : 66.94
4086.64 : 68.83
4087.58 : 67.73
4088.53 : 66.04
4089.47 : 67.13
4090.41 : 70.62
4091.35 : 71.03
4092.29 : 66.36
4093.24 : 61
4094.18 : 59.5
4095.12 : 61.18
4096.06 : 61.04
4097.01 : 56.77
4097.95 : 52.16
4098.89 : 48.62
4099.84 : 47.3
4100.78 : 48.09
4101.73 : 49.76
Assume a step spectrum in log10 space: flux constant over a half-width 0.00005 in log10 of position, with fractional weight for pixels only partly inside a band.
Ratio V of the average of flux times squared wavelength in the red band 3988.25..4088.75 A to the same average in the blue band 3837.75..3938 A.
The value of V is 1.91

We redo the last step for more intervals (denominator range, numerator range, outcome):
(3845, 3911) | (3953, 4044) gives 1.55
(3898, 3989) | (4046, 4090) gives 1.73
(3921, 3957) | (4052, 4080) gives 1.87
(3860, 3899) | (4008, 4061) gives 1.89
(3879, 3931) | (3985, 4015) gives 1.59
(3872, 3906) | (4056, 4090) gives 1.77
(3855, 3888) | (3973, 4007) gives 1.69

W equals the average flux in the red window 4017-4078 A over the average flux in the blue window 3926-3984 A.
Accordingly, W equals 1.79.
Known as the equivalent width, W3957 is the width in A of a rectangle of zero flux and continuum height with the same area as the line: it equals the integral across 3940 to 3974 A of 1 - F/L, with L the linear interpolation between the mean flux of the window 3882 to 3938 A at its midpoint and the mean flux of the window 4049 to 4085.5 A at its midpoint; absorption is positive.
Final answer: 5.96 A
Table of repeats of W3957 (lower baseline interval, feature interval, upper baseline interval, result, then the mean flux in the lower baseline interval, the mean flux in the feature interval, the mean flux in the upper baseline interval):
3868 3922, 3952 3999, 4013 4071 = 7.79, 37.5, 40.5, 57.2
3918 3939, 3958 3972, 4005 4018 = 5.04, 25.3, 25.5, 59.9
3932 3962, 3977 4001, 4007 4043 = -2.12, 34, 52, 59.4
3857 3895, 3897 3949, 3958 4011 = 4.05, 32.6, 34.3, 43.8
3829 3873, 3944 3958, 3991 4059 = 0.65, 28.8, 43.3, 57.6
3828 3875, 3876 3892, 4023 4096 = 0.42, 29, 32.7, 58.2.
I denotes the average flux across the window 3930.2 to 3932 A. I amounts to 16.7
